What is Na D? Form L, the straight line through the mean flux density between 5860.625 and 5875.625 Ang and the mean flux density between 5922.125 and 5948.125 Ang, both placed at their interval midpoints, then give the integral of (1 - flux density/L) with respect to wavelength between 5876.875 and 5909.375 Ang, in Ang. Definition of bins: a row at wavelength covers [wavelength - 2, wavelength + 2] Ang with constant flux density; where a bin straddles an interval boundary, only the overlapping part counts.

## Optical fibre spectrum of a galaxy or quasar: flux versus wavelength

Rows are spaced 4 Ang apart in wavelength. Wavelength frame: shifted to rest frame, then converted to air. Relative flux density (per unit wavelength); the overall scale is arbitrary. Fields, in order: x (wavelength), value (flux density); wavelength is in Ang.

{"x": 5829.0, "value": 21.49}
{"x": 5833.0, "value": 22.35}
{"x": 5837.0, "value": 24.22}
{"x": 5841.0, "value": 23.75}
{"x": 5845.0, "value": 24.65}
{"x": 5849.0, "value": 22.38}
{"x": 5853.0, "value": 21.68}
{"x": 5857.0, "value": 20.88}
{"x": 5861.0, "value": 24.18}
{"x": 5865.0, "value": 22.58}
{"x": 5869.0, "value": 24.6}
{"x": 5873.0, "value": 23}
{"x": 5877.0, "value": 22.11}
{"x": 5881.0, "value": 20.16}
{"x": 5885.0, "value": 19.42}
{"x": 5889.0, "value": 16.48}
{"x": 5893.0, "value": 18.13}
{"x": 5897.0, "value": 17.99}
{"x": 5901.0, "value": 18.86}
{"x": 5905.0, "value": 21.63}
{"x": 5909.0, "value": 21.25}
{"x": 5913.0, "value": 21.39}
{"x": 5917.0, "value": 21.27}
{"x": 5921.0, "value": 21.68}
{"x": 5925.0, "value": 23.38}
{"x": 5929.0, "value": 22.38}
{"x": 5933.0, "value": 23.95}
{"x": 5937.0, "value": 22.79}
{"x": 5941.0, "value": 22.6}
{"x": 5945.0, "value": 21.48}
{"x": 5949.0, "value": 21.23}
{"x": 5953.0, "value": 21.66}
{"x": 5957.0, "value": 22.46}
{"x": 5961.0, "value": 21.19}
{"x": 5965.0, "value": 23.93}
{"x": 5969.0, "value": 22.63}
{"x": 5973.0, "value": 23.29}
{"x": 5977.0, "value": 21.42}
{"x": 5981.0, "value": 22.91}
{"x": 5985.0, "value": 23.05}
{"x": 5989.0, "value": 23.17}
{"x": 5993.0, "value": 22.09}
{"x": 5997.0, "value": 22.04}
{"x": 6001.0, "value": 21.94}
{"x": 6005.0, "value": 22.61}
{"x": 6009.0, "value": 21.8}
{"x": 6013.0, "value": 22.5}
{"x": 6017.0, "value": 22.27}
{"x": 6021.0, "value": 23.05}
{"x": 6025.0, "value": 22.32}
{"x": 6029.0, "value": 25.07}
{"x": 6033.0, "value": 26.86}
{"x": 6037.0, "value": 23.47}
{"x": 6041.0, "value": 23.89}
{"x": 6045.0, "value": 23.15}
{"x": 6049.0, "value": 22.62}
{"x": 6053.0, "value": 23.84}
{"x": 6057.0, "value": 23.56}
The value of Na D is 5.4 Ang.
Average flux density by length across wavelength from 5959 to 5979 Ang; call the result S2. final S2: 22.5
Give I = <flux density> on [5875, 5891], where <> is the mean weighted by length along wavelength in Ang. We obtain 19.5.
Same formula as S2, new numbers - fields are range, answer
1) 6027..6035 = 26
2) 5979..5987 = 23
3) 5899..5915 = 20.8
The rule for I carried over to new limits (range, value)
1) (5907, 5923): 21.4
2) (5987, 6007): 22.4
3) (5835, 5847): 24.2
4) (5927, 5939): 23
